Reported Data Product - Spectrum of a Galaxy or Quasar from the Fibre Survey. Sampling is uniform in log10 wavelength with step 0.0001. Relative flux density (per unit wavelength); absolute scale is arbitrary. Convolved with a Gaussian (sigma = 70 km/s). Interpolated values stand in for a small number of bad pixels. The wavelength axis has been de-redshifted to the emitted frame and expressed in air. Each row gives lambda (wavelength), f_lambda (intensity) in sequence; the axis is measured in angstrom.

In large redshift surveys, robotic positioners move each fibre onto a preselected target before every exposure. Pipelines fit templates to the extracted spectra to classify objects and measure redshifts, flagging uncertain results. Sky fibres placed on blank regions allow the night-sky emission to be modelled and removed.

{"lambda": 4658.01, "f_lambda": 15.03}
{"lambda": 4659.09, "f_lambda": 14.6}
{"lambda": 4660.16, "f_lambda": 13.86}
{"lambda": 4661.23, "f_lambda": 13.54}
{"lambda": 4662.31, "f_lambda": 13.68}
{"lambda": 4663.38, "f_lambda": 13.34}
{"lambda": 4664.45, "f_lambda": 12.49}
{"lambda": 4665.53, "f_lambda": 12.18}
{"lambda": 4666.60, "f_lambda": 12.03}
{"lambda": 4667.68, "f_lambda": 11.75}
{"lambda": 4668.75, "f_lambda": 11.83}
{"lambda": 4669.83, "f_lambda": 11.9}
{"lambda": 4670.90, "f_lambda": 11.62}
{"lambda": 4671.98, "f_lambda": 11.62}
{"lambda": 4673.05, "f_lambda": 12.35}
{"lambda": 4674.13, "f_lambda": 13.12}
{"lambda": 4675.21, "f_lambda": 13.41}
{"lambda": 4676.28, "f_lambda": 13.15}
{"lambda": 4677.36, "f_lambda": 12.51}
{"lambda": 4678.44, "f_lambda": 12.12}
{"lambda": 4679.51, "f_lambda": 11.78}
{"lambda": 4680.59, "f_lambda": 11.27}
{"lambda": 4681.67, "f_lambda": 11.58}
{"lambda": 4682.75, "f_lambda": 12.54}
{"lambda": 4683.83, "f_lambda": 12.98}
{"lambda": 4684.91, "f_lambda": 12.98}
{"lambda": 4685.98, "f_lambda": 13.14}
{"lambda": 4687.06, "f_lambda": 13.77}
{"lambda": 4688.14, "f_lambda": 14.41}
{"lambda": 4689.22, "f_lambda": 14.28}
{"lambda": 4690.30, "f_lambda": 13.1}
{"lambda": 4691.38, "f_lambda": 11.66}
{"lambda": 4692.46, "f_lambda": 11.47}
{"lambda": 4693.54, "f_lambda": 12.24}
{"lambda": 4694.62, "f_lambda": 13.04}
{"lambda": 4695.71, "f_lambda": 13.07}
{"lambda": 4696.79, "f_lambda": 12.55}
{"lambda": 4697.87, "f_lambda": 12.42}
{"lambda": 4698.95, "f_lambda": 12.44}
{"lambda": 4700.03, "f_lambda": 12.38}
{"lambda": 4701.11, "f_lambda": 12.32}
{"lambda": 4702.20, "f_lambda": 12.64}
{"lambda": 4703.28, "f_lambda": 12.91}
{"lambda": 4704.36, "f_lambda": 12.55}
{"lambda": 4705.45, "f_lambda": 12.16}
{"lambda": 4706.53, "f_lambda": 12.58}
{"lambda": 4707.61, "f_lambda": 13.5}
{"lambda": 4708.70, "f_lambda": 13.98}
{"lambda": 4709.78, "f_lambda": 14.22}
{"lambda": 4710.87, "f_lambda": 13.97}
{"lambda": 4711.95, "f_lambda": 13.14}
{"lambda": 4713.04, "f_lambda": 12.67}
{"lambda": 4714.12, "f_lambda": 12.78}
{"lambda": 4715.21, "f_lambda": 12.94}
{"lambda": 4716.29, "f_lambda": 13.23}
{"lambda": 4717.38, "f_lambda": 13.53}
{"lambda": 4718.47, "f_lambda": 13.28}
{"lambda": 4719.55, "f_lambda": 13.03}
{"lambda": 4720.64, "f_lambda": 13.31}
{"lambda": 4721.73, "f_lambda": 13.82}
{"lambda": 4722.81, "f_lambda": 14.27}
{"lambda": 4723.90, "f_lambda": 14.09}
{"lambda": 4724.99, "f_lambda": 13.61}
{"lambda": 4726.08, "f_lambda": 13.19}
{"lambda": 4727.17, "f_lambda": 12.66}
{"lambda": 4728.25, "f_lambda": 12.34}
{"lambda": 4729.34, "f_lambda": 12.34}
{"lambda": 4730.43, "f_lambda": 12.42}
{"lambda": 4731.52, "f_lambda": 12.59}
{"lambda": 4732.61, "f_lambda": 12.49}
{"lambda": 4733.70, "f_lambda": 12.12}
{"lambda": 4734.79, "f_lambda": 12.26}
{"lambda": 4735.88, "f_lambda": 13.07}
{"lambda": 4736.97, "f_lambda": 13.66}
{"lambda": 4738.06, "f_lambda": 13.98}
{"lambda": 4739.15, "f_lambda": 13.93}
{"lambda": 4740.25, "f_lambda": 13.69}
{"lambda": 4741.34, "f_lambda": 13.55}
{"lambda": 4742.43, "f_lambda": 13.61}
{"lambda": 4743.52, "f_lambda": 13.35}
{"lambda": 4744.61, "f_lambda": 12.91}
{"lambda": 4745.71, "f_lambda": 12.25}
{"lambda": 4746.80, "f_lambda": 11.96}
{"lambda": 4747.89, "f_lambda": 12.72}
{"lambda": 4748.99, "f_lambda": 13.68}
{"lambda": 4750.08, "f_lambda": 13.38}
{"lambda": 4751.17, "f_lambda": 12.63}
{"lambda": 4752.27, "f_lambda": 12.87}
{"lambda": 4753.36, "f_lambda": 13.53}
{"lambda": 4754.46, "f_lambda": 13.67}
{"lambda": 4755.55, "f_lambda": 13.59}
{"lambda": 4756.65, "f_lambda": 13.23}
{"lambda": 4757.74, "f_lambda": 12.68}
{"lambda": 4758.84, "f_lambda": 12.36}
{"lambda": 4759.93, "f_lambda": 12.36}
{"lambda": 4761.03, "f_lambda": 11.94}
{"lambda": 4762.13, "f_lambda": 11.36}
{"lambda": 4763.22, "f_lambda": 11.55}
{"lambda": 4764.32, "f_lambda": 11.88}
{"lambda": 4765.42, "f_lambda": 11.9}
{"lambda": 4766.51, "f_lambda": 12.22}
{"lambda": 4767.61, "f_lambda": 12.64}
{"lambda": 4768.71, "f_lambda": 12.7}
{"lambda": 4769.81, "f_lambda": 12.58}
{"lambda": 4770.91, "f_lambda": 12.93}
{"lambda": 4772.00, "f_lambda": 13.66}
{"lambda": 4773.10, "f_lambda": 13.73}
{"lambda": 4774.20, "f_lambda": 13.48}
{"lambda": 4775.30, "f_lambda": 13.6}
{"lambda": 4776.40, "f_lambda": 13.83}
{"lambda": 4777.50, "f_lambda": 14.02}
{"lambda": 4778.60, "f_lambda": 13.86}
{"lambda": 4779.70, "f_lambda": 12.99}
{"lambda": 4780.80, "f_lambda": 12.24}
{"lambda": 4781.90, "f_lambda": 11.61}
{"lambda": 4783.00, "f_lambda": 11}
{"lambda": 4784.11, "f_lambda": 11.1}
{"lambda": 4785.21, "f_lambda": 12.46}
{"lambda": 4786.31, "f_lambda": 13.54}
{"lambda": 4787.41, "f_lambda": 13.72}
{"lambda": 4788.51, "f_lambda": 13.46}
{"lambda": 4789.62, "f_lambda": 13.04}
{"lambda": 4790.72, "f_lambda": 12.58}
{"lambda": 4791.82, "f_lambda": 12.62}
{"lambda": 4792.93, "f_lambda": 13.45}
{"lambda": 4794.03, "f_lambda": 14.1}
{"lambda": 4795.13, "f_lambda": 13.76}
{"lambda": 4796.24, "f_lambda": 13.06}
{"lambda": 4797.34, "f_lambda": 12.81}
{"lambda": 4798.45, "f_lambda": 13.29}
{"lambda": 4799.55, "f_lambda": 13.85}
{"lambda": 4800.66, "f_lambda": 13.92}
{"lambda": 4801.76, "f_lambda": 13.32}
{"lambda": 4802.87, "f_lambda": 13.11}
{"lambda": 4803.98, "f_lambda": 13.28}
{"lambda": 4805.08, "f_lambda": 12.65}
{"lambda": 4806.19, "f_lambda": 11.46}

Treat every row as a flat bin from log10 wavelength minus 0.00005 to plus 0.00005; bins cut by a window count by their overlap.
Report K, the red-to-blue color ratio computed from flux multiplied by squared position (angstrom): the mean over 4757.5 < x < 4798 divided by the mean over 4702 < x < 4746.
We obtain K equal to 1.0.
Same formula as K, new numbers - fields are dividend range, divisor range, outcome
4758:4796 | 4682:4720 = 1.02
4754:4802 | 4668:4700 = 1.07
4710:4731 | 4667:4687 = 1.09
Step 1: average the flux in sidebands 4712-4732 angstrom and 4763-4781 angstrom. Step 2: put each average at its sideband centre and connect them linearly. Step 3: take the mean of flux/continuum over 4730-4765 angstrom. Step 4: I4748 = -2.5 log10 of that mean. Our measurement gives 0.016 mag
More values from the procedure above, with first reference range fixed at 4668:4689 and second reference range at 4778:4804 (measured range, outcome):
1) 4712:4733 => -0.03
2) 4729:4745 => -0.02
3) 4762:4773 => 0.04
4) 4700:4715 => -0.03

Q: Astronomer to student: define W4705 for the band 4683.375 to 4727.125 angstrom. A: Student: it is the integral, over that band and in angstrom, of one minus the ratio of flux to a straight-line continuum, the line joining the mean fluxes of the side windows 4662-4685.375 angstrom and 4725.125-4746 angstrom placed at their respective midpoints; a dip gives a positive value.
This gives -1.4 angstrom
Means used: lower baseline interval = 12.4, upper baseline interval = 13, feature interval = 13.1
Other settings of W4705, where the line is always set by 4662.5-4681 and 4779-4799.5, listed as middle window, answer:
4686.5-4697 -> -0.5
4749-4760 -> -0.3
